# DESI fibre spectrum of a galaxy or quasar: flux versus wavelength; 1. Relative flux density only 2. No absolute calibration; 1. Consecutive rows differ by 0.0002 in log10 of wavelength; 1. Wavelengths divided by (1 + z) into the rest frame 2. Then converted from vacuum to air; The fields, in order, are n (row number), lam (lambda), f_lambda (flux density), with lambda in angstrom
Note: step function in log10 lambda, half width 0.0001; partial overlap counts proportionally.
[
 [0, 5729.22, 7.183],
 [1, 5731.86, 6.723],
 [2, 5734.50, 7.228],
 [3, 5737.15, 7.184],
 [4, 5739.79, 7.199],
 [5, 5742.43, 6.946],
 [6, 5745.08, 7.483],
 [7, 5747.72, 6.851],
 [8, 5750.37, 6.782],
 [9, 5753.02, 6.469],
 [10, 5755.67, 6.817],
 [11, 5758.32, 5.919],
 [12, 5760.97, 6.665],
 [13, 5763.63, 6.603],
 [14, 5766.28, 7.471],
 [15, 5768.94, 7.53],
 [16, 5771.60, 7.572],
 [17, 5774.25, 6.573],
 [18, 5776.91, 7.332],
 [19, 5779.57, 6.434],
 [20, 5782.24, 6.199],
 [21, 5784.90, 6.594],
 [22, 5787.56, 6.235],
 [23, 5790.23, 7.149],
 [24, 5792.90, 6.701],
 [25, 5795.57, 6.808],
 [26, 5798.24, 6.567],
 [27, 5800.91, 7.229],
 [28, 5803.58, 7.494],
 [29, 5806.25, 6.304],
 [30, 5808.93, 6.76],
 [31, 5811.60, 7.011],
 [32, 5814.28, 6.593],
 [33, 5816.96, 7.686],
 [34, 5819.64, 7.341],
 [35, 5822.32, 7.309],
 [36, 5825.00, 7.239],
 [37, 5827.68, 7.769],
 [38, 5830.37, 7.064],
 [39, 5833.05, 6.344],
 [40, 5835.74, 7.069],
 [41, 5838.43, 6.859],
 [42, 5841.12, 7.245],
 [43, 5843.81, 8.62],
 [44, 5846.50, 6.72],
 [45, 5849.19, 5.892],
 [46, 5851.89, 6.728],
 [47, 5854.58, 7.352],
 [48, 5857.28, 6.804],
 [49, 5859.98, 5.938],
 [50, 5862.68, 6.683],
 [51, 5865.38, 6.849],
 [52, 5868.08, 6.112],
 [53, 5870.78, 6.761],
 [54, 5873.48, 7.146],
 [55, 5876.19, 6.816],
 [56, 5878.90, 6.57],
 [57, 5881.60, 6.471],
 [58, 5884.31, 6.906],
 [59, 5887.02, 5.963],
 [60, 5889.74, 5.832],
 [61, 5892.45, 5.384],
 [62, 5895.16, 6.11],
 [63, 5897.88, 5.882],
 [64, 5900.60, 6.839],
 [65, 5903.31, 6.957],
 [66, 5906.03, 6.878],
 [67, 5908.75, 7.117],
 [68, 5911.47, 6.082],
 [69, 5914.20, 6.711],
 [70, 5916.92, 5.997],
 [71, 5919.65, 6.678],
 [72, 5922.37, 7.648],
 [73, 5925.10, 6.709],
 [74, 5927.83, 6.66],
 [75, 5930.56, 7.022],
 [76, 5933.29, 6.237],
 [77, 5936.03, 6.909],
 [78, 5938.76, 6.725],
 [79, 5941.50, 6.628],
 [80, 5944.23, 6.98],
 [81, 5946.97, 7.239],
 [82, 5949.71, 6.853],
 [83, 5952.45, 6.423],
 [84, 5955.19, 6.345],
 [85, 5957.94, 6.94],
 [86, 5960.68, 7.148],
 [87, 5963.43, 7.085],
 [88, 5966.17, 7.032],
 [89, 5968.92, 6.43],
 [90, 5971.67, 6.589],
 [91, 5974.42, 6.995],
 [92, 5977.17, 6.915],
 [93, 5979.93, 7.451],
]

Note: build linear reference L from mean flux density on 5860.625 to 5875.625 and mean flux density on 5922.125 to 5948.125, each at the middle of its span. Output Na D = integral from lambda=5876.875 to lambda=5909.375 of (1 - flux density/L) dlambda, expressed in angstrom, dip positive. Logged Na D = 1.6 angstrom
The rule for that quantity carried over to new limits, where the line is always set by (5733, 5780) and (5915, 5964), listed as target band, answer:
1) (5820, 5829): -0.7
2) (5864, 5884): 0.5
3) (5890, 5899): 1.4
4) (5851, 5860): 0.1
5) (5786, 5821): 0.0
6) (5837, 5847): -0.8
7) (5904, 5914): 0.1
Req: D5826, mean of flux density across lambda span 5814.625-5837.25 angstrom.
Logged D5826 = 7.2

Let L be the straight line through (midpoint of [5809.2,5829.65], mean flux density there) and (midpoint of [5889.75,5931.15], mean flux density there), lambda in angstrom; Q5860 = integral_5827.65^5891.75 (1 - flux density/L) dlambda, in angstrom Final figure 1.88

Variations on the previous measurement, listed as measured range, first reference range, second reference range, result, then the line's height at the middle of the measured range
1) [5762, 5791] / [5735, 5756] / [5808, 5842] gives 0.64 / 7.03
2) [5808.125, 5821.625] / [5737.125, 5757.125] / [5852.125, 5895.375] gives -0.80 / 6.71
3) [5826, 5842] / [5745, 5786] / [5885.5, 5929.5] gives -0.98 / 6.65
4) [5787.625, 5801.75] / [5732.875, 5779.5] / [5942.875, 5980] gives 0.25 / 6.94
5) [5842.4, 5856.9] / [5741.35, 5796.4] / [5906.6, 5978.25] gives -0.53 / 6.8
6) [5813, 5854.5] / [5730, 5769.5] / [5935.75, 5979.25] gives -1.35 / 6.88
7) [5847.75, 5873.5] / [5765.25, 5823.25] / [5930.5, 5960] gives 0.97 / 6.86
